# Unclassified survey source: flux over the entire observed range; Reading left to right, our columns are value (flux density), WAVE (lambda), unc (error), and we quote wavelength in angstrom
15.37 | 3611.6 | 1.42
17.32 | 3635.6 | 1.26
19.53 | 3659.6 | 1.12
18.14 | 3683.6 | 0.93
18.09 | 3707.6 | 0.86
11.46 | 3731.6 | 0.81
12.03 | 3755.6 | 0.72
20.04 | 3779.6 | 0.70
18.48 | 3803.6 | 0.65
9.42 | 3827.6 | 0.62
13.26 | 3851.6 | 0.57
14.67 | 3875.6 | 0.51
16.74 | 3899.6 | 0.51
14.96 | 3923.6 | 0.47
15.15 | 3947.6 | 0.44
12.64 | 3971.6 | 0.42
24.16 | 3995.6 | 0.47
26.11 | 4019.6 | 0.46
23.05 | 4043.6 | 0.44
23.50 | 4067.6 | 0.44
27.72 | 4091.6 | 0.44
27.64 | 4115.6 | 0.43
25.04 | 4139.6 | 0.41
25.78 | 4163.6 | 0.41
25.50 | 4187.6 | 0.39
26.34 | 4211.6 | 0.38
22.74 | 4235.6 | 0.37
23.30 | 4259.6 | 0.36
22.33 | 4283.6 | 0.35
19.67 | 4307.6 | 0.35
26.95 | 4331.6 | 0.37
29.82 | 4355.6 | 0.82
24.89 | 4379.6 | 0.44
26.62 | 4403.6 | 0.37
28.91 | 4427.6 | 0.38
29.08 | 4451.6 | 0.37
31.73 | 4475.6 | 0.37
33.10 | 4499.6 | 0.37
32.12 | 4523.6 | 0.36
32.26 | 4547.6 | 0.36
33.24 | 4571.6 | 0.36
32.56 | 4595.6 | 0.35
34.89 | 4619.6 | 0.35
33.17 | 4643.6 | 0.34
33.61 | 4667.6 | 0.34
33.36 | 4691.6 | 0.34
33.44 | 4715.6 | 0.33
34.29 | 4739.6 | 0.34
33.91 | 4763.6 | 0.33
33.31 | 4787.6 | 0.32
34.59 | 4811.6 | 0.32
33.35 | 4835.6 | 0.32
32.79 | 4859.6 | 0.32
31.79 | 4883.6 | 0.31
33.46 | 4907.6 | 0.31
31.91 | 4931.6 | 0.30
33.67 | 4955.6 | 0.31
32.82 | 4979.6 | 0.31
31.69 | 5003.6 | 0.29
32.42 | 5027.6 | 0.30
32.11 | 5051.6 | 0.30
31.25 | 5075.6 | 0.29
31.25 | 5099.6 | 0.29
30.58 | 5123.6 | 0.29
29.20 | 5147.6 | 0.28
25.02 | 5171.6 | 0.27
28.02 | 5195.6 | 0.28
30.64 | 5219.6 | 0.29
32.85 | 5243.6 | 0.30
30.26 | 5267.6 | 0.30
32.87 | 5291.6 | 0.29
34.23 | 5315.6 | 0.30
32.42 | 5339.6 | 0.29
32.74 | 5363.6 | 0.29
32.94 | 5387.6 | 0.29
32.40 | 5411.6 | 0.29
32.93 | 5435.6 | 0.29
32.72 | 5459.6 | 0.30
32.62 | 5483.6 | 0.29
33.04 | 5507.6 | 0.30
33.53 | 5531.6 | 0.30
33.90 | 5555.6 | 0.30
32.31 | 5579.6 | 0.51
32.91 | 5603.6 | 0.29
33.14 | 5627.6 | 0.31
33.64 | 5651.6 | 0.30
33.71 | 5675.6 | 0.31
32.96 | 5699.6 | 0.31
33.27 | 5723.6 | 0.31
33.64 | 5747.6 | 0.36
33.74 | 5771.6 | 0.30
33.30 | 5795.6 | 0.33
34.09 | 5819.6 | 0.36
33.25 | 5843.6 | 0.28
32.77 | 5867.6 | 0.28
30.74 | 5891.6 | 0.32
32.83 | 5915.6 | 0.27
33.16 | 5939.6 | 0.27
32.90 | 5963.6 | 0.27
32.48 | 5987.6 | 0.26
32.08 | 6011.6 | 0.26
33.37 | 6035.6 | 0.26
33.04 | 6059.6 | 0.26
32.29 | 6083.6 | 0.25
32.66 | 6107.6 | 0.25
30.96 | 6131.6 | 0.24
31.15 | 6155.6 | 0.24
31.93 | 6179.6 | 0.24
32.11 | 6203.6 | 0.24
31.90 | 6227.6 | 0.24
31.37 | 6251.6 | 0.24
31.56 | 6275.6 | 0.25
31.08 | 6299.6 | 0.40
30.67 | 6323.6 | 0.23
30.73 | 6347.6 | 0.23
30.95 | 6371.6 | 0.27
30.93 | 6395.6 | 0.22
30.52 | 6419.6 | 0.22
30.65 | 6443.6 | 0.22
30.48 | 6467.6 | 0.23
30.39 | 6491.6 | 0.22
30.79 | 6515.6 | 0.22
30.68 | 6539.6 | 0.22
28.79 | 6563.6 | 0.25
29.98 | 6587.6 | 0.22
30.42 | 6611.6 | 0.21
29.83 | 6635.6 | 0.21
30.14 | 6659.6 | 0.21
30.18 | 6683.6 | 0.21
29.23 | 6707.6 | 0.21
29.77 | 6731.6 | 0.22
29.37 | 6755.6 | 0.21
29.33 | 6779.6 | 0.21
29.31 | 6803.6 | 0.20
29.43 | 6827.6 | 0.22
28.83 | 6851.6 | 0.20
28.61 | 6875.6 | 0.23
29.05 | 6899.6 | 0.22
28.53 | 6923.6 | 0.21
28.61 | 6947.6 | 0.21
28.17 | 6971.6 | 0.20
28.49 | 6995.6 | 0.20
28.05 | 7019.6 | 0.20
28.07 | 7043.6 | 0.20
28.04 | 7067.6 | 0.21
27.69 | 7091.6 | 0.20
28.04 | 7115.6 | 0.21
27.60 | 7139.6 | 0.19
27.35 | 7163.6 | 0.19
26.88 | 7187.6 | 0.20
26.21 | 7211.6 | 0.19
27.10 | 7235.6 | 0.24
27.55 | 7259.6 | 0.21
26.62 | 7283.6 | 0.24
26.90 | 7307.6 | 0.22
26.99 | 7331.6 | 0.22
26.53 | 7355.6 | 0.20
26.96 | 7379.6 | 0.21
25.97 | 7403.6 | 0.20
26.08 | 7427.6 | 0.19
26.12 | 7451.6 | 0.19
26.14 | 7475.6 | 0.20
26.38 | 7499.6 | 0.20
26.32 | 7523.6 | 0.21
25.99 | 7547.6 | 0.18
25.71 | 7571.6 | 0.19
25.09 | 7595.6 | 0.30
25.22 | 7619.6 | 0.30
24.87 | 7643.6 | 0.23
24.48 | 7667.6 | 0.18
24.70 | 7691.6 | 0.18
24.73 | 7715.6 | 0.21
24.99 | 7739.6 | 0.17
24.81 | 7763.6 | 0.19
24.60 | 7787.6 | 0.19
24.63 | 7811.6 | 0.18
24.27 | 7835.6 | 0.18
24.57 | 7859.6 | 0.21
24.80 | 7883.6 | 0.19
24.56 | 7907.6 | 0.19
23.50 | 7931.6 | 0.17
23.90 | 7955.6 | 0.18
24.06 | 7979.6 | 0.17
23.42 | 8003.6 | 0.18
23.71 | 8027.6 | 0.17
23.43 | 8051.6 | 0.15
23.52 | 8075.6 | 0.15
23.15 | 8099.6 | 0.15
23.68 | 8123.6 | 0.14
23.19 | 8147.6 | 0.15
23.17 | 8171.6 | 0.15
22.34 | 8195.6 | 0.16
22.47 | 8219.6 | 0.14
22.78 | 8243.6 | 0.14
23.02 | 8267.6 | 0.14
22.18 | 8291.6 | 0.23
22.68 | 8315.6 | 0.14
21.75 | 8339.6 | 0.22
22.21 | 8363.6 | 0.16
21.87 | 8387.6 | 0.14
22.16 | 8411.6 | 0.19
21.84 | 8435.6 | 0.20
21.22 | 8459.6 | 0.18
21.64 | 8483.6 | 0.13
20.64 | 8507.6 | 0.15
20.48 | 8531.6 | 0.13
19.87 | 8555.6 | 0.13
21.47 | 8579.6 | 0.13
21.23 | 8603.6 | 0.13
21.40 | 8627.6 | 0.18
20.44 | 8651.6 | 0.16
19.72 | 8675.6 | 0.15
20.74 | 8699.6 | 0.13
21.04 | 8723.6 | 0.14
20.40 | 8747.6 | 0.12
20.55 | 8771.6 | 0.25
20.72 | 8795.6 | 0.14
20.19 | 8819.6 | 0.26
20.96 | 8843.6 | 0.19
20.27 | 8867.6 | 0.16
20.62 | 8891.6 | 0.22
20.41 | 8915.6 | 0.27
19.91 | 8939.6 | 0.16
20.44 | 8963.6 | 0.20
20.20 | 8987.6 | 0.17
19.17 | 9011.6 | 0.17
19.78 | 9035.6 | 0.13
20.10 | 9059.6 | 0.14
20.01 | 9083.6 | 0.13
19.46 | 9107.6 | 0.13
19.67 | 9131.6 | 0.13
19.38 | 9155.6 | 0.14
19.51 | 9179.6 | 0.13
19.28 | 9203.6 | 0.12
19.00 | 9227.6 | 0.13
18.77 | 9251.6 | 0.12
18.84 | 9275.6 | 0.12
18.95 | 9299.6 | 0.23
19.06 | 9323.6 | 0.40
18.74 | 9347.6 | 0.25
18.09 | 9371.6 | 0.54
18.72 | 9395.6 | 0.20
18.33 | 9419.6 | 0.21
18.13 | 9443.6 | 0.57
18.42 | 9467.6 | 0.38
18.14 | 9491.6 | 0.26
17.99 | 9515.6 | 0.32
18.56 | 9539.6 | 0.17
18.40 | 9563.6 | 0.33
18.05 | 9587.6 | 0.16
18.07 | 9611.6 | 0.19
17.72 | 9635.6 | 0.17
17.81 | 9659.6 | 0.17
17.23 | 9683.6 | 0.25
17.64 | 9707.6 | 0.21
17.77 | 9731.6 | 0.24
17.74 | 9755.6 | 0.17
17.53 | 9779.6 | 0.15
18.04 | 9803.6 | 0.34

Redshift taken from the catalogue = 0.000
